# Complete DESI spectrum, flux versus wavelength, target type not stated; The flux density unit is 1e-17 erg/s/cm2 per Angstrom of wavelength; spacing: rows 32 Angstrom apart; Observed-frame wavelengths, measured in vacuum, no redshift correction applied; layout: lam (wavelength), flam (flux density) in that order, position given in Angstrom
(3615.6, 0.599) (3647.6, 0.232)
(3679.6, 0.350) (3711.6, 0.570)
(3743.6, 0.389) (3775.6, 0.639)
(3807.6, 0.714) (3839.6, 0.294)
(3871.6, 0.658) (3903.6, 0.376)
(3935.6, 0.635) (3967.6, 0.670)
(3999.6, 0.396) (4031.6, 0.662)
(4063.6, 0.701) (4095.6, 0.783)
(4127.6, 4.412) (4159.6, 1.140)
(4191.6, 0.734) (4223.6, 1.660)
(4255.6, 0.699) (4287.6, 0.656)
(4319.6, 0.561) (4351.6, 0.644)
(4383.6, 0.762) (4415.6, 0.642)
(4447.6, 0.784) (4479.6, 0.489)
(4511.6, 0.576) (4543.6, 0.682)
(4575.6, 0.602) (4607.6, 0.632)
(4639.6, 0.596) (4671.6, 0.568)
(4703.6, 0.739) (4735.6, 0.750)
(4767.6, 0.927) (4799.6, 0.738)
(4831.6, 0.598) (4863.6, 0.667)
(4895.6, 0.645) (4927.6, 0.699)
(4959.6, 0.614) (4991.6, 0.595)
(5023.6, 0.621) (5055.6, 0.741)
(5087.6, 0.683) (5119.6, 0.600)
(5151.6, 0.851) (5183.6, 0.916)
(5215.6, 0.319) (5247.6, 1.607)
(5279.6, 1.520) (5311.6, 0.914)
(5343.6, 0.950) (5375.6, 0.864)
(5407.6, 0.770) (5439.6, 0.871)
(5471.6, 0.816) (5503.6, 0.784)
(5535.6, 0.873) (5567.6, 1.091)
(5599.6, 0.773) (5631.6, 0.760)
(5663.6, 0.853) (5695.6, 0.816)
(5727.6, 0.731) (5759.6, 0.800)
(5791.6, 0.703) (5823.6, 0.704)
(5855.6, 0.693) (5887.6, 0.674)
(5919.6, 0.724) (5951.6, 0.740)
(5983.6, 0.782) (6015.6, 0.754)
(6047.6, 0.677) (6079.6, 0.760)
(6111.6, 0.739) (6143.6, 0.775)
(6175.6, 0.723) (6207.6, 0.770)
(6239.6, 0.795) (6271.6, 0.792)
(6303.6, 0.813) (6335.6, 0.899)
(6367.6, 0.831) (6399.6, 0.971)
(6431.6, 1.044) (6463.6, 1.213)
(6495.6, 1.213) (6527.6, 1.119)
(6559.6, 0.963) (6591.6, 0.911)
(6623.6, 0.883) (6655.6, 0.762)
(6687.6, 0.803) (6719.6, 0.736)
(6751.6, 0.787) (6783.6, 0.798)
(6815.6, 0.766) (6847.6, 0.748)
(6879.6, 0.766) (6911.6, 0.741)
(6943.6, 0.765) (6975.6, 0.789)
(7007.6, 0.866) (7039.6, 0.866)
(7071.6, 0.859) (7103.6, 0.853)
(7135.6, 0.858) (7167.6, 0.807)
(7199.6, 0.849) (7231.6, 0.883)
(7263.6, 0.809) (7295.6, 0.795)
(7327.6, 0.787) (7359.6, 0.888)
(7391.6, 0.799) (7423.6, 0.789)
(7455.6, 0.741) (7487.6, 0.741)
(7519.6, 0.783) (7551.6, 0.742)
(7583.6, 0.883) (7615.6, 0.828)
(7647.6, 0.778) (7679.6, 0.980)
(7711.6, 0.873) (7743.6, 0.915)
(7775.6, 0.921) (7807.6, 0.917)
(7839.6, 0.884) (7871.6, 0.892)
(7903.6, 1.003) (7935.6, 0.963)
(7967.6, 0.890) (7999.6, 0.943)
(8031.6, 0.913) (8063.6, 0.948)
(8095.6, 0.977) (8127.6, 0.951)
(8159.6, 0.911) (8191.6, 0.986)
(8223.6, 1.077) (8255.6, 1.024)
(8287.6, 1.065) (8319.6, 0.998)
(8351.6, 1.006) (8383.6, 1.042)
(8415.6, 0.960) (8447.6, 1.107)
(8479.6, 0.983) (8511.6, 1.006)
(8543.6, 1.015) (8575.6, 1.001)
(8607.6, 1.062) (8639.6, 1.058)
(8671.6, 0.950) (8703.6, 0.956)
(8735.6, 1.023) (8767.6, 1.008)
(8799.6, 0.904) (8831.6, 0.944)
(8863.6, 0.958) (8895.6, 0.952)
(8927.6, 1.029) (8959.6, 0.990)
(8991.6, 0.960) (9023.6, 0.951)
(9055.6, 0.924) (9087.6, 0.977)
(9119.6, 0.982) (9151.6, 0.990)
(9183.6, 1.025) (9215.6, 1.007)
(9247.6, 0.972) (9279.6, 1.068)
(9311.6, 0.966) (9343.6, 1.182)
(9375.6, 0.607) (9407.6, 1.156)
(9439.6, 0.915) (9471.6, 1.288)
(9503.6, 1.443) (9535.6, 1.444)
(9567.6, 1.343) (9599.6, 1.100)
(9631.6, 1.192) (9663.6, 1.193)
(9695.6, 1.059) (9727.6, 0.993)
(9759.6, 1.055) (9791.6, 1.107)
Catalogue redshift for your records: 0.05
